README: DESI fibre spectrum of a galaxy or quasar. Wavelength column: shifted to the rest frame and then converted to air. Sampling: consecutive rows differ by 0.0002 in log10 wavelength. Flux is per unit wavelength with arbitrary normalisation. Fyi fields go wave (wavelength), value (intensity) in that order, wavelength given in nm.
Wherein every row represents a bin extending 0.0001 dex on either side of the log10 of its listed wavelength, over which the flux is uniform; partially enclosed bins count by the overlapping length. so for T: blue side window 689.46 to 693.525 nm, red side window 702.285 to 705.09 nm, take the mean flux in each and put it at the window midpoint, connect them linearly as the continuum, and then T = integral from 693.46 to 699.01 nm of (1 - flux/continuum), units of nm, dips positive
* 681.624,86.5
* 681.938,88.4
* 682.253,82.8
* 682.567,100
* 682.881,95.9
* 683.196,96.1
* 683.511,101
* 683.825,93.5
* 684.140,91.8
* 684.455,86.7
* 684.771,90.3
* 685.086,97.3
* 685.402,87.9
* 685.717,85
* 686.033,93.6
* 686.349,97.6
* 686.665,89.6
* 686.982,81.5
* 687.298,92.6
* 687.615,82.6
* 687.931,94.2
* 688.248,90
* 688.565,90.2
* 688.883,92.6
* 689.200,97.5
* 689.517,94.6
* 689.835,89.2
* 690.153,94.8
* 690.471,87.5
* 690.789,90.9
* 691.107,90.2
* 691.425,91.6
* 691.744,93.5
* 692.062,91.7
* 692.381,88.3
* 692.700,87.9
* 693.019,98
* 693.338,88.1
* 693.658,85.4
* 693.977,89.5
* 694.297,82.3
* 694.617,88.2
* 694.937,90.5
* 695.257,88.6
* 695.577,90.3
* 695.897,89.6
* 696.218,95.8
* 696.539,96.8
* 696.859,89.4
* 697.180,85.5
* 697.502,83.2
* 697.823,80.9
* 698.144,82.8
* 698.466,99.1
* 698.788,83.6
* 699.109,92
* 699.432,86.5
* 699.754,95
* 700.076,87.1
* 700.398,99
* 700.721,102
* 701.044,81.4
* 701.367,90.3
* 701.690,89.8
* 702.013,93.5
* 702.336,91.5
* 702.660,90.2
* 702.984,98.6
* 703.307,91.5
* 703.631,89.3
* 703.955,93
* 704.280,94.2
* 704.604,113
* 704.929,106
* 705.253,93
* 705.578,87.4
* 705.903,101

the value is 0.29 nm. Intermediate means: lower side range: 91.1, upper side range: 96.5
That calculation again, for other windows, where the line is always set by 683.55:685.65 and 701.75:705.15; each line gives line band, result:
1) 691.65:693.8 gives 0.07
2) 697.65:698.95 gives 0.11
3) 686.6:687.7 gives 0.07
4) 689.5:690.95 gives 0.03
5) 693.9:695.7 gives 0.11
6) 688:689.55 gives -0.01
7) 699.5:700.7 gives 0.01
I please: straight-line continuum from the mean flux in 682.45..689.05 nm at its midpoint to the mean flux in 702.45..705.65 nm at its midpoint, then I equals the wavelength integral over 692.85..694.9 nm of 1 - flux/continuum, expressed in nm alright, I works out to 0.11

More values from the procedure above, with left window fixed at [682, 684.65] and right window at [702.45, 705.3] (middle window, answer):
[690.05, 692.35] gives 0.08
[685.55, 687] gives 0.05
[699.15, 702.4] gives 0.15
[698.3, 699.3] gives 0.05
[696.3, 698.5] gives 0.18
